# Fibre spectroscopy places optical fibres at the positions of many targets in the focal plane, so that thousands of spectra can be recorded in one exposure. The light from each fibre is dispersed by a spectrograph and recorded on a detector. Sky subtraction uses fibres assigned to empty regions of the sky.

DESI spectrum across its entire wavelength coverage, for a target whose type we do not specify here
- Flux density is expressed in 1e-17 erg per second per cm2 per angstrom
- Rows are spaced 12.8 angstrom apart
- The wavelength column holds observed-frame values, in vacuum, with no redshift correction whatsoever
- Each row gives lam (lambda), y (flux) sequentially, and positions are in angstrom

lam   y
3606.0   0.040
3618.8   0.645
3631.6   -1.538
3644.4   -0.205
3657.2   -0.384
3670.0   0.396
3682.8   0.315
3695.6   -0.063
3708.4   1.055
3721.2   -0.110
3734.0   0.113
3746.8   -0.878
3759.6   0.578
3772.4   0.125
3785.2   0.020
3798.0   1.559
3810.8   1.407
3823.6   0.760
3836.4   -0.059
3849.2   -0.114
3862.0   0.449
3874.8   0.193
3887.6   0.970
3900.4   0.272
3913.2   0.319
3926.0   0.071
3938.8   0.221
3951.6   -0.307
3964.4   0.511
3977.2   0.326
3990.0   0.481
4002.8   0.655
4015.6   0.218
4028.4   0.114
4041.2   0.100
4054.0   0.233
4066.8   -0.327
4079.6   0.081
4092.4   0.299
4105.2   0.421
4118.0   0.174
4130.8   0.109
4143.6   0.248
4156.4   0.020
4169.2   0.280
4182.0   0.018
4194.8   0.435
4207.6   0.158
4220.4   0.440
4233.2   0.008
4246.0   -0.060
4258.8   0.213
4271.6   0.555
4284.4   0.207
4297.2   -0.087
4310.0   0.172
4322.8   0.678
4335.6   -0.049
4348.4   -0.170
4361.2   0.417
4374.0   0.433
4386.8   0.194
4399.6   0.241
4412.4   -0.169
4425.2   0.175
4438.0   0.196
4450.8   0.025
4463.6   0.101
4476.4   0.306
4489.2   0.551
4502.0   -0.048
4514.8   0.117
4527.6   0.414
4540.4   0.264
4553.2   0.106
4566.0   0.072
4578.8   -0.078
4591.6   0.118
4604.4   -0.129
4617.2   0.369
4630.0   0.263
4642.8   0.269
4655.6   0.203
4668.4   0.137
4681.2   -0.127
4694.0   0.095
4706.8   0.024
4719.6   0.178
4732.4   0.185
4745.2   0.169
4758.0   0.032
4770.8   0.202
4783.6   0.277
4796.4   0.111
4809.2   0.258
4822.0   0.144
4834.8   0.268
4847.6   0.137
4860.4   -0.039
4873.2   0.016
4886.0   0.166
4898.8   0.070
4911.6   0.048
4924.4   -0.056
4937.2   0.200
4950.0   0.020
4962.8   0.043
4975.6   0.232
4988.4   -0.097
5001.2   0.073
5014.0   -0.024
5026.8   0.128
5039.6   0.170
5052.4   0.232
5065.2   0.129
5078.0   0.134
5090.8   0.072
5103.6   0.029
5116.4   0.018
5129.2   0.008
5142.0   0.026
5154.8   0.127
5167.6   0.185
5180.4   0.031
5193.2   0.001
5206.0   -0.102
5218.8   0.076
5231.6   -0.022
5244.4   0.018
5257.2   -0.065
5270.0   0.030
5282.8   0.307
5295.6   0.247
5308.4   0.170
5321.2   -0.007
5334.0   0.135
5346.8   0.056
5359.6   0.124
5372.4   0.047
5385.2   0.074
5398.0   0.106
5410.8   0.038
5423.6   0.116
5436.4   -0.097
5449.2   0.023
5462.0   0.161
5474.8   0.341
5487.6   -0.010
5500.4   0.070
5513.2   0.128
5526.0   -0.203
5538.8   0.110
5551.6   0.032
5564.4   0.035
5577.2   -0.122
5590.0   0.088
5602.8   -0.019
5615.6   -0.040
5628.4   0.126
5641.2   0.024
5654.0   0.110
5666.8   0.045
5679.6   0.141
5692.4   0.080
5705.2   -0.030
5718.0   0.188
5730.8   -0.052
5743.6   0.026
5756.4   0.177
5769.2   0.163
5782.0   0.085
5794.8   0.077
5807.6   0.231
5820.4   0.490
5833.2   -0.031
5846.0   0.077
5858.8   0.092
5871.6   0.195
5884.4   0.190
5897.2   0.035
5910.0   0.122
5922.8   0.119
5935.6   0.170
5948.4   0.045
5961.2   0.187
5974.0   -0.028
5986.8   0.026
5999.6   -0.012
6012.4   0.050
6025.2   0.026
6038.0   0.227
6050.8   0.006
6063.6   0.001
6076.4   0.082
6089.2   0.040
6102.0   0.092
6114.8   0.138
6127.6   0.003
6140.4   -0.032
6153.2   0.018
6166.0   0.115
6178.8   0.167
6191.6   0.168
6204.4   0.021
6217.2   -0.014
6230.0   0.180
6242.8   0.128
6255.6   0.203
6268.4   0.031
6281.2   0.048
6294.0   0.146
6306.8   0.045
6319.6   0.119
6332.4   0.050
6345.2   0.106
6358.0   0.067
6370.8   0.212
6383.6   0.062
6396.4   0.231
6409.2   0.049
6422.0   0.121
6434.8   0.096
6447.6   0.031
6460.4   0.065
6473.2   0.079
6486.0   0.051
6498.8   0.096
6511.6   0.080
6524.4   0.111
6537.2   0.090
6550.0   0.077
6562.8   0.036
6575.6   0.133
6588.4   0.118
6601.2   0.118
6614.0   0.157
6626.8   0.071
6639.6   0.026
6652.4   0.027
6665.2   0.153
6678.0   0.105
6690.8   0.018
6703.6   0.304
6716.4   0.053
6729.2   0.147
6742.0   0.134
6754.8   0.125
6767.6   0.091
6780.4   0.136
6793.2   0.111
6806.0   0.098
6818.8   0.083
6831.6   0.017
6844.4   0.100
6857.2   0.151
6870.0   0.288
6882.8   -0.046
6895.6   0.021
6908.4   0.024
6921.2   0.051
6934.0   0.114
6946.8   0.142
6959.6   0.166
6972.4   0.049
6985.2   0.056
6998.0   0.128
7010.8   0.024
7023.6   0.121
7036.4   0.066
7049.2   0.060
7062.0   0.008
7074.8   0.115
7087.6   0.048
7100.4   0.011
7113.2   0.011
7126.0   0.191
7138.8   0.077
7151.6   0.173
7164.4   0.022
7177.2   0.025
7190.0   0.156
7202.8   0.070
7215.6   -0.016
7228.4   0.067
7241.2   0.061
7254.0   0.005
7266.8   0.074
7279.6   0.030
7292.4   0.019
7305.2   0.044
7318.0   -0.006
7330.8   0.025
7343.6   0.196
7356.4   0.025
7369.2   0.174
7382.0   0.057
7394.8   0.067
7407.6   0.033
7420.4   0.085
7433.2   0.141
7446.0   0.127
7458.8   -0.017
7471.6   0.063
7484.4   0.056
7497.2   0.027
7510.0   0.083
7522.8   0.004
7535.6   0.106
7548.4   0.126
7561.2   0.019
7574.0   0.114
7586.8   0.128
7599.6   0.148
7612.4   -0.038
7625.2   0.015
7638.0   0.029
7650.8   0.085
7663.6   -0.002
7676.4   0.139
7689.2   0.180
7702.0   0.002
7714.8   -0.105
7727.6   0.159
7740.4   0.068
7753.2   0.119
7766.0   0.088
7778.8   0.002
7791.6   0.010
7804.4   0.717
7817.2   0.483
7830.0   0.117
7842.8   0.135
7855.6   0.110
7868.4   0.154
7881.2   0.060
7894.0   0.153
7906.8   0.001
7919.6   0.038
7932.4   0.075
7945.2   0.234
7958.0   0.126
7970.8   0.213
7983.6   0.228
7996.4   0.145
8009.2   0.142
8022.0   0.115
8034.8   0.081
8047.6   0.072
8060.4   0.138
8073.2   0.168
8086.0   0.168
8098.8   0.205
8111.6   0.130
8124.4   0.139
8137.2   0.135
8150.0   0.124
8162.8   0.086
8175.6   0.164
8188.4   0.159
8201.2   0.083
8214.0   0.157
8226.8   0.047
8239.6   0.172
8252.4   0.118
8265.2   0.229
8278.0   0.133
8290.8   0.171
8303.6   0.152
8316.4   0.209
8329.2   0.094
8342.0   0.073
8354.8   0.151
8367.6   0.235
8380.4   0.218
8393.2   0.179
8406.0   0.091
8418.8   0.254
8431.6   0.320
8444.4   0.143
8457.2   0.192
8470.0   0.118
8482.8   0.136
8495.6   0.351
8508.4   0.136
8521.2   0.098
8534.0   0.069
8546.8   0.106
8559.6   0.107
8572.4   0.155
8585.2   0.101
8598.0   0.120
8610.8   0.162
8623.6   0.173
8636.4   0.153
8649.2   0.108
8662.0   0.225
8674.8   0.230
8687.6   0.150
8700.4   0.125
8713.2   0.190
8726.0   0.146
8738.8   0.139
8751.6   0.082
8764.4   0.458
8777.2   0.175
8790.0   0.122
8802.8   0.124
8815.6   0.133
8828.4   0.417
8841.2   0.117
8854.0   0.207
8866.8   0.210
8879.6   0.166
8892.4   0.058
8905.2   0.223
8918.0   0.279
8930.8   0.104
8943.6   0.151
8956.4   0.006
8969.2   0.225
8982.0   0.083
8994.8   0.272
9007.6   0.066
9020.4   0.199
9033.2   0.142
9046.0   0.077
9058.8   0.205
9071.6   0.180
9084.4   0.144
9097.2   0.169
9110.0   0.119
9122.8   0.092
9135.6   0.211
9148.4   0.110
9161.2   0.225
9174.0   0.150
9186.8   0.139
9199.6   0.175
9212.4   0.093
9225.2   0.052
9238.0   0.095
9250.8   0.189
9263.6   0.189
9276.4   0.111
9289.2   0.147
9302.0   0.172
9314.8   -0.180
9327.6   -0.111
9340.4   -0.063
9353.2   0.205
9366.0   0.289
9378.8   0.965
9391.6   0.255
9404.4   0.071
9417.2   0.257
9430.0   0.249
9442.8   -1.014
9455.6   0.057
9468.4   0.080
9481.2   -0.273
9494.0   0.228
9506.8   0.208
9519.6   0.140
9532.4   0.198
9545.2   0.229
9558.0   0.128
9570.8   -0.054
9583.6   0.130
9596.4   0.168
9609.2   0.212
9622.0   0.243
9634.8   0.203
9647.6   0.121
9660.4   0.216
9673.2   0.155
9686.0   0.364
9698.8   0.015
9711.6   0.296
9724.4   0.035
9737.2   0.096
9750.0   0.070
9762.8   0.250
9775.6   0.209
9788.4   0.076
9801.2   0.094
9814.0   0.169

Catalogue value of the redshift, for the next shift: 1.09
